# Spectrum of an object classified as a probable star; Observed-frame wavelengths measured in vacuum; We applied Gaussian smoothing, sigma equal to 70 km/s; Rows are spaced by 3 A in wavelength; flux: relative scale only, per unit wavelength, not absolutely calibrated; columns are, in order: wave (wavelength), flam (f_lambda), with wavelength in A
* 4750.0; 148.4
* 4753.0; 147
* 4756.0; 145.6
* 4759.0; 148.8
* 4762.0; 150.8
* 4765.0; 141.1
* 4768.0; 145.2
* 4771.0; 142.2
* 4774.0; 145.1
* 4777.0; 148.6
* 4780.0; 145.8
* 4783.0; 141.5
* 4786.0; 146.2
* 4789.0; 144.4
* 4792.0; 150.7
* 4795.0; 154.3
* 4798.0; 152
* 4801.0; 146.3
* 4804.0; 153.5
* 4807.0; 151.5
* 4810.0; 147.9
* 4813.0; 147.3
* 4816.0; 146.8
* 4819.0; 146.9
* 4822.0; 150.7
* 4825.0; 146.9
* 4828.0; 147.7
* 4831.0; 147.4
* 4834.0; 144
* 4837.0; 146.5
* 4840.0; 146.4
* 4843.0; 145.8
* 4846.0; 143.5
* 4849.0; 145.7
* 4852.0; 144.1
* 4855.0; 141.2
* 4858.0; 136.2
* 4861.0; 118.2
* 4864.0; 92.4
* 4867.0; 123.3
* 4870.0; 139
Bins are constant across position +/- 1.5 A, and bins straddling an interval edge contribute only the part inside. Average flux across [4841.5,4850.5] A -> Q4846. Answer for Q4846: 145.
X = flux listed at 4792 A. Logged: 150.7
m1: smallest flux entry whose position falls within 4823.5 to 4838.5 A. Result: 144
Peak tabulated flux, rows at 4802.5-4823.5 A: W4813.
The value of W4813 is 153.5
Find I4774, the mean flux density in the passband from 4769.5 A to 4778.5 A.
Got 145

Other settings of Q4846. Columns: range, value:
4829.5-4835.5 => 146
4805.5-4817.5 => 148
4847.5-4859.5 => 142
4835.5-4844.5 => 146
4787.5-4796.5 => 150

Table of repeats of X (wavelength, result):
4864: 92.4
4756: 145.6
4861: 118.2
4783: 141.5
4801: 146.3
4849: 145.7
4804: 153.5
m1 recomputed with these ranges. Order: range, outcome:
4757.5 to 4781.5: 141.1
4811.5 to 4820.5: 146.8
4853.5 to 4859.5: 136.2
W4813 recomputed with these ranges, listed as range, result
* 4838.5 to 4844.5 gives 146.4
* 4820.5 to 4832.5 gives 150.7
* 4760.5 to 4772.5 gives 150.8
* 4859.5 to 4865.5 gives 118.2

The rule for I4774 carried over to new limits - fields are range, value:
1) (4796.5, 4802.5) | 149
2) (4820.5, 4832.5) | 148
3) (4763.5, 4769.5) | 143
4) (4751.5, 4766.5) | 147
